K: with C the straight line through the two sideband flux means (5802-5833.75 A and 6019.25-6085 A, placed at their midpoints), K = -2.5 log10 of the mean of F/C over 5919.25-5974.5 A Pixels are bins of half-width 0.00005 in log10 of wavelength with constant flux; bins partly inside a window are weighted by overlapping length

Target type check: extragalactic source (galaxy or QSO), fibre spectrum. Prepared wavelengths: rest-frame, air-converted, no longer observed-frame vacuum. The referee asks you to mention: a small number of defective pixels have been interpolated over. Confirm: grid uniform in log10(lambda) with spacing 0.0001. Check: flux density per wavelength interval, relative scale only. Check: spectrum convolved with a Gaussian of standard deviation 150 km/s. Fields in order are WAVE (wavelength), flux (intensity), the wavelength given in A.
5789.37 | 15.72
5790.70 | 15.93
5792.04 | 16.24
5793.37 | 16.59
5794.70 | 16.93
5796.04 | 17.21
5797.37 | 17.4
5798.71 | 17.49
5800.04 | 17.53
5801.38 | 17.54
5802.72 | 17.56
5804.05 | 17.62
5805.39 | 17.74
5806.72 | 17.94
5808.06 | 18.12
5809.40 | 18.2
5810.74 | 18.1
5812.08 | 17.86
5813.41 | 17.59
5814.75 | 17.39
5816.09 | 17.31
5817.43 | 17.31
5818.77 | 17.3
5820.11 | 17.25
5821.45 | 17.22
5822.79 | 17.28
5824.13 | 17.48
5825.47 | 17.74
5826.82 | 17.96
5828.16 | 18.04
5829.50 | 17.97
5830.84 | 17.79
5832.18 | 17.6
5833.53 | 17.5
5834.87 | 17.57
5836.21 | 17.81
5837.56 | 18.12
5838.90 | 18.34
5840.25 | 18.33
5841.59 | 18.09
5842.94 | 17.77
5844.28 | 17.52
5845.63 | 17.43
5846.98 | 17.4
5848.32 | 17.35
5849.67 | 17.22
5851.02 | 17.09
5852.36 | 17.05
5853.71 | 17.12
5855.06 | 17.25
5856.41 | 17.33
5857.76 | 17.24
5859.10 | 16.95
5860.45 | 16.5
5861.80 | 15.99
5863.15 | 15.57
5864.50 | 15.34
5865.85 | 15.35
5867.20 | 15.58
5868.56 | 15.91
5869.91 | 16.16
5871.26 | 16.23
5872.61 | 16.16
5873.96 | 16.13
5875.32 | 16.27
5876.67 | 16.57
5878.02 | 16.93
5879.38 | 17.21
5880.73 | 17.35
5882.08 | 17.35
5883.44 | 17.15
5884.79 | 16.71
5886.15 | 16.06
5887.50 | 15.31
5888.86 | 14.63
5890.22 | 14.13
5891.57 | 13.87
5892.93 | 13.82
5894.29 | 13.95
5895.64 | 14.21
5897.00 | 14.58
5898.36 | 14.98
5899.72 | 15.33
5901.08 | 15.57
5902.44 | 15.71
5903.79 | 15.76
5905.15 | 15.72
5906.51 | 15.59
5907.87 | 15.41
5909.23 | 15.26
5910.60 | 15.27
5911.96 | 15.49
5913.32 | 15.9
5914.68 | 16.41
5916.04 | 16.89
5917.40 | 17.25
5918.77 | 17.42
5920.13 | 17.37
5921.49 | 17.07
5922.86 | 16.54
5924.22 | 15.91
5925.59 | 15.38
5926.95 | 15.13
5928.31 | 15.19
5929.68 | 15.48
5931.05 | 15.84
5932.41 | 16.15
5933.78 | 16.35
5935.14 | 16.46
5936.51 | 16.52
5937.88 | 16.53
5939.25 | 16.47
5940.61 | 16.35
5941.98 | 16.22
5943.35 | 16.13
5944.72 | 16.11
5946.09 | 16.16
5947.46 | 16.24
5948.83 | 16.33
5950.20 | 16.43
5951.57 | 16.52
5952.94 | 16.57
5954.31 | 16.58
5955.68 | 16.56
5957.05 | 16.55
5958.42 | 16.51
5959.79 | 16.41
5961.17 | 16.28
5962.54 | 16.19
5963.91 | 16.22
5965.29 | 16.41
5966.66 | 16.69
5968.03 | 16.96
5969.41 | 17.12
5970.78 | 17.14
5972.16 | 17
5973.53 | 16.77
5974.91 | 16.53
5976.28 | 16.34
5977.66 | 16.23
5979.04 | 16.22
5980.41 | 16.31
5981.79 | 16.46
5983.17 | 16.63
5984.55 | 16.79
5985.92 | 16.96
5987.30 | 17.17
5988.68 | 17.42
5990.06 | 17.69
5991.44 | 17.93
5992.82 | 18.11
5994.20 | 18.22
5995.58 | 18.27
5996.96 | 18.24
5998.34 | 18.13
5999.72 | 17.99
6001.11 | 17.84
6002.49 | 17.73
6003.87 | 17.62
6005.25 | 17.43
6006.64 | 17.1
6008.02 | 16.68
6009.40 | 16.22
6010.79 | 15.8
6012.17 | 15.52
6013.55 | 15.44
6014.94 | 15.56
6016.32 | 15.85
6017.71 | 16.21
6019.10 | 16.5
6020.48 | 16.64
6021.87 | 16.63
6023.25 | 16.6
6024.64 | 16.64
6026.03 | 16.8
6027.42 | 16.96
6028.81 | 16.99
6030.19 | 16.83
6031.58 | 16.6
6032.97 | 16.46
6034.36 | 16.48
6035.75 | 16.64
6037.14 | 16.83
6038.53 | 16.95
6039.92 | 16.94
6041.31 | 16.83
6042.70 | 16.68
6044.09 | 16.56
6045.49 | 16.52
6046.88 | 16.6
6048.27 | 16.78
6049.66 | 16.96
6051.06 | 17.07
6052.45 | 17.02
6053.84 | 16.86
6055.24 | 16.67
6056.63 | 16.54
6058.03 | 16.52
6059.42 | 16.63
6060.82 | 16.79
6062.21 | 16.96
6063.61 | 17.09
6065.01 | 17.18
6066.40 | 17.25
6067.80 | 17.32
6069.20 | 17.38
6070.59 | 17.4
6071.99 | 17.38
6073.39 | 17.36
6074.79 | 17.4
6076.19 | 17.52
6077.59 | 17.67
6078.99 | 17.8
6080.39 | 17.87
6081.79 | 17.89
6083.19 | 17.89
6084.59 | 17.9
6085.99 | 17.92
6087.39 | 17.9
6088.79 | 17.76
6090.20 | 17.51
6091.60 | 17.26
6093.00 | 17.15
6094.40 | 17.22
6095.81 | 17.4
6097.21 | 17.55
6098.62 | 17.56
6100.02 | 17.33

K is 0.059 mag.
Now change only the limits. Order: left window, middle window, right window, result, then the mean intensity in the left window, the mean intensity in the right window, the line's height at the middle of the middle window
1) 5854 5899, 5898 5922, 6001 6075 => 0.00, 15.9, 16.8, 16.1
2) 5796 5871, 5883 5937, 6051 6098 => 0.11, 17.3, 17.3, 17.3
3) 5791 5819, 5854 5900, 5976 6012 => 0.10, 17.5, 17.2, 17.4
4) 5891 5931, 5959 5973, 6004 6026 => -0.04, 15.6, 16.4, 16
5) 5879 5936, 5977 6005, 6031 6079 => -0.06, 15.8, 16.9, 16.4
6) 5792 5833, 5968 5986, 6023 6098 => 0.04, 17.5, 17.1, 17.3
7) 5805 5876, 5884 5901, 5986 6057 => 0.16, 17.2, 16.9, 17.1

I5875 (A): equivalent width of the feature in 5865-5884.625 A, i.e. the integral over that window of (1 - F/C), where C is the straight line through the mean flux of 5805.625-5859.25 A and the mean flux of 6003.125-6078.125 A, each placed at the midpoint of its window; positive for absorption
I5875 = 1.1 A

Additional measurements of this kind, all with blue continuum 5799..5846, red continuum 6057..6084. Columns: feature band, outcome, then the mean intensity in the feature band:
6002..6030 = 1.4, 16.5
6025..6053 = 1.0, 16.8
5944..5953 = 0.6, 16.3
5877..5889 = 0.7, 16.6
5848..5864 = 0.7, 16.9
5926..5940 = 1.2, 16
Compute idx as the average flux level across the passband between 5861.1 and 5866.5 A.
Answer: 15.6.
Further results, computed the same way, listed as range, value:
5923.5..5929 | 15.4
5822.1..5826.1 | 17.5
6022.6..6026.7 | 16.7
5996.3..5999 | 18.2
